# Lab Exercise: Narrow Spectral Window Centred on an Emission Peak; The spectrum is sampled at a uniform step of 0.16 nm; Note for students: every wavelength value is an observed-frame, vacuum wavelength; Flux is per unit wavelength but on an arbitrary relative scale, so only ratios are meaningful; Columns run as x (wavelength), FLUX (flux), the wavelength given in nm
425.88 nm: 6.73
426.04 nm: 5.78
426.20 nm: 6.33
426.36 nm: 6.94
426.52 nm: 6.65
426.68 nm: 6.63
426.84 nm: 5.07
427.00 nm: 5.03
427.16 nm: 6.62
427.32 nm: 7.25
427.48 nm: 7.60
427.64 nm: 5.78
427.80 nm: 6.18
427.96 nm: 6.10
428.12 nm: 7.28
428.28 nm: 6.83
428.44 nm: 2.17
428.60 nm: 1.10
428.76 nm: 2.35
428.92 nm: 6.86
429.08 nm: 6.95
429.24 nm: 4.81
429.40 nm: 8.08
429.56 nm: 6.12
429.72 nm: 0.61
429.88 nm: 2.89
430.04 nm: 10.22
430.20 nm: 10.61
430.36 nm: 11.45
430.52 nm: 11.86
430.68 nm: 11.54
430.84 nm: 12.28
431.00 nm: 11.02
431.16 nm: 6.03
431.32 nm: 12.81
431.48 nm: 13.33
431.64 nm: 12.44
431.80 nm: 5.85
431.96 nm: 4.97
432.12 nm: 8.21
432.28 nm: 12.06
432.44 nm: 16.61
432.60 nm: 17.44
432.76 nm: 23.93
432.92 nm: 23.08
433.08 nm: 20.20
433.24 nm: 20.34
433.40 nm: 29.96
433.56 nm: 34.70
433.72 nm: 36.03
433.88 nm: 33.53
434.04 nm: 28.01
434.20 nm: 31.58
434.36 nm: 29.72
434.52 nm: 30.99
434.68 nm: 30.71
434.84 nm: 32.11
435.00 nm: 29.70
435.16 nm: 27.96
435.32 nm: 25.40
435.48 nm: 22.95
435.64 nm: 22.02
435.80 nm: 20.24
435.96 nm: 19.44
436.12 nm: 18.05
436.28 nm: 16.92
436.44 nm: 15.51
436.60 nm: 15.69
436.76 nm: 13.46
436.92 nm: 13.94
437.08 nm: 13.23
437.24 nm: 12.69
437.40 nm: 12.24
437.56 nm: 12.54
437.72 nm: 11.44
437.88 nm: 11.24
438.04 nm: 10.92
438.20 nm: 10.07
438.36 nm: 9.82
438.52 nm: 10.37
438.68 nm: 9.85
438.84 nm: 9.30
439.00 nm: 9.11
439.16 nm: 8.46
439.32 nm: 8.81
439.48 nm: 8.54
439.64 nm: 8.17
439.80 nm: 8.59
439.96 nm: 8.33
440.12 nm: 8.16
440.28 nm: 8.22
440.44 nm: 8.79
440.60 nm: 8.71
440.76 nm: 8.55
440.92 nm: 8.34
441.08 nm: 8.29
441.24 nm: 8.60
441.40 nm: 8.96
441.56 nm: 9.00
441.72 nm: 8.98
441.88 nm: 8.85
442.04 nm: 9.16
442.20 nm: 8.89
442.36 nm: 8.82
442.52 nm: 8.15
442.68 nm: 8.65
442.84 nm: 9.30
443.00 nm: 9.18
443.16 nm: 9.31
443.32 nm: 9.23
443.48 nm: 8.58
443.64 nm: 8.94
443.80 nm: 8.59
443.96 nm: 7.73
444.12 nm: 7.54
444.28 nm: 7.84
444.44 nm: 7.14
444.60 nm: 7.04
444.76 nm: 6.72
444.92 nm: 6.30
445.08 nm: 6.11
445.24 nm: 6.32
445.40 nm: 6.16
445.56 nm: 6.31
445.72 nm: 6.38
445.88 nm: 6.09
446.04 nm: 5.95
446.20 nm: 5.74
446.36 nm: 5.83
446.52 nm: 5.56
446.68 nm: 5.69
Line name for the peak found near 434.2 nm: Lyman alpha 1216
